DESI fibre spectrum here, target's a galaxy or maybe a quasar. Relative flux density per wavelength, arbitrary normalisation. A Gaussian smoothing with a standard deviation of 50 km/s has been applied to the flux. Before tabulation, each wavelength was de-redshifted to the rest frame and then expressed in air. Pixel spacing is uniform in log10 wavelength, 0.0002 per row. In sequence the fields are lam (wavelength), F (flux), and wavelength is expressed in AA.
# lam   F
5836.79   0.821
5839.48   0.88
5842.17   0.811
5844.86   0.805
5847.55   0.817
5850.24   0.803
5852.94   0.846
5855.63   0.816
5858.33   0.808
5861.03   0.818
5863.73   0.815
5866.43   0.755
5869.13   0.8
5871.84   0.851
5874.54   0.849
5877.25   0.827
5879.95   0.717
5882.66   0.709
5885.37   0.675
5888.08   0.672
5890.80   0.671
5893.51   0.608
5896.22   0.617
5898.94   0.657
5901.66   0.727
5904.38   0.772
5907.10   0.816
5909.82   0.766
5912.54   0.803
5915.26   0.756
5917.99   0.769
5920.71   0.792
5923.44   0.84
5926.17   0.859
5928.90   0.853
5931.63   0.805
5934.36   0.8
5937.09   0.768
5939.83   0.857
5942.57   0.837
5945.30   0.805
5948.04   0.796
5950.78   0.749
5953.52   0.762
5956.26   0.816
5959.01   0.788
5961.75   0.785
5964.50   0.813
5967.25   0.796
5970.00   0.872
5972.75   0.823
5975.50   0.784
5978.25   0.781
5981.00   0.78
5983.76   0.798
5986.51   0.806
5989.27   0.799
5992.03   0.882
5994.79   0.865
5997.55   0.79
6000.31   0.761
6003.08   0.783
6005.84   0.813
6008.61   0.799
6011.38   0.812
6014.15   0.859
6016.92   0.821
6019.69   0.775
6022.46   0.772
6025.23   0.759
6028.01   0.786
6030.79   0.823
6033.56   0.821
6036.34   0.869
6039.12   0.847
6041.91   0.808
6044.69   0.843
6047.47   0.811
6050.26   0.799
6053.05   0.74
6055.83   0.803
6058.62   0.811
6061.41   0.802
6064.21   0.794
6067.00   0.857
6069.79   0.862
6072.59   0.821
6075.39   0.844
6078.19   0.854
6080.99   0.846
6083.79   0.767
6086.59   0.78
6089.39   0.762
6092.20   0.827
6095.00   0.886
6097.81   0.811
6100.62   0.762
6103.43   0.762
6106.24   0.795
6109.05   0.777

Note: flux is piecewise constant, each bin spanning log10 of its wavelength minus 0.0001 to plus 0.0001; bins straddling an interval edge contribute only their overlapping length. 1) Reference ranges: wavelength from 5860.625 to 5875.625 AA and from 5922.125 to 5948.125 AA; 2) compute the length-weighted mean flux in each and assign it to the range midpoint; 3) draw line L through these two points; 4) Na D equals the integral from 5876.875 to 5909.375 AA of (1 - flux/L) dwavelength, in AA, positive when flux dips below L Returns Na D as 4.5 AA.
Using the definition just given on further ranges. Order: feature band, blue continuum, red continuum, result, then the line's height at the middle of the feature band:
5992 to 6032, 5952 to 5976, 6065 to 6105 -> 0.3 AA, 0.809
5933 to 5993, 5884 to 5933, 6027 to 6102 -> -2.5 AA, 0.772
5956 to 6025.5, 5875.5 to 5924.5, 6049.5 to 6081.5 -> -2.3 AA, 0.78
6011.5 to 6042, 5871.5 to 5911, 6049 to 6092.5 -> -0.9 AA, 0.789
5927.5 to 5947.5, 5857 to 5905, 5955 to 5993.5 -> -0.9 AA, 0.782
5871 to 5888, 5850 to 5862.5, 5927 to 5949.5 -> 1.2 AA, 0.818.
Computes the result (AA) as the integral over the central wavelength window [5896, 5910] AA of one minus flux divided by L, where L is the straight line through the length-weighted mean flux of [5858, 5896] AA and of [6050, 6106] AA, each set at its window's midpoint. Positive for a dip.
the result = 0.48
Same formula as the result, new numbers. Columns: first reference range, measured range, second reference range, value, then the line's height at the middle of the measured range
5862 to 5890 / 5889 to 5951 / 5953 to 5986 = 1.0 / 0.782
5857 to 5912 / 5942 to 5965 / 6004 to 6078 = -0.5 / 0.777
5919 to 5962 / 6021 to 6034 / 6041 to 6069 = 0.3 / 0.808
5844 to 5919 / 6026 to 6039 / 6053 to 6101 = -0.3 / 0.804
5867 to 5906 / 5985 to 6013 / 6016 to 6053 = -0.8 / 0.788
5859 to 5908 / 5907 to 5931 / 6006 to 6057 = -1.5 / 0.758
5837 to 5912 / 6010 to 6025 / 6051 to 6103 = -0.1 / 0.799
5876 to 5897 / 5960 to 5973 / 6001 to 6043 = -1.0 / 0.76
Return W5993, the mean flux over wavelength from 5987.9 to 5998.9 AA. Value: 0.834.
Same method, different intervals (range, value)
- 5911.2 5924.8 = 0.792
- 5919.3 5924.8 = 0.816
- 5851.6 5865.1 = 0.821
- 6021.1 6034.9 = 0.792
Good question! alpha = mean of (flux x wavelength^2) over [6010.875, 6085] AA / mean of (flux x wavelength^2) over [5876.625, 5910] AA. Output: 1.22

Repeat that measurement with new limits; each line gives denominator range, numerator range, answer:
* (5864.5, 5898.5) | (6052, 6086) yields 1.19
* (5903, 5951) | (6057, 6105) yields 1.07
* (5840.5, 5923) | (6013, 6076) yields 1.12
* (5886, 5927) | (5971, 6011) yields 1.12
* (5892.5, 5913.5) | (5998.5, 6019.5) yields 1.16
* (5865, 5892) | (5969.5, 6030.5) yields 1.11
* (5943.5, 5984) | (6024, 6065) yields 1.04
